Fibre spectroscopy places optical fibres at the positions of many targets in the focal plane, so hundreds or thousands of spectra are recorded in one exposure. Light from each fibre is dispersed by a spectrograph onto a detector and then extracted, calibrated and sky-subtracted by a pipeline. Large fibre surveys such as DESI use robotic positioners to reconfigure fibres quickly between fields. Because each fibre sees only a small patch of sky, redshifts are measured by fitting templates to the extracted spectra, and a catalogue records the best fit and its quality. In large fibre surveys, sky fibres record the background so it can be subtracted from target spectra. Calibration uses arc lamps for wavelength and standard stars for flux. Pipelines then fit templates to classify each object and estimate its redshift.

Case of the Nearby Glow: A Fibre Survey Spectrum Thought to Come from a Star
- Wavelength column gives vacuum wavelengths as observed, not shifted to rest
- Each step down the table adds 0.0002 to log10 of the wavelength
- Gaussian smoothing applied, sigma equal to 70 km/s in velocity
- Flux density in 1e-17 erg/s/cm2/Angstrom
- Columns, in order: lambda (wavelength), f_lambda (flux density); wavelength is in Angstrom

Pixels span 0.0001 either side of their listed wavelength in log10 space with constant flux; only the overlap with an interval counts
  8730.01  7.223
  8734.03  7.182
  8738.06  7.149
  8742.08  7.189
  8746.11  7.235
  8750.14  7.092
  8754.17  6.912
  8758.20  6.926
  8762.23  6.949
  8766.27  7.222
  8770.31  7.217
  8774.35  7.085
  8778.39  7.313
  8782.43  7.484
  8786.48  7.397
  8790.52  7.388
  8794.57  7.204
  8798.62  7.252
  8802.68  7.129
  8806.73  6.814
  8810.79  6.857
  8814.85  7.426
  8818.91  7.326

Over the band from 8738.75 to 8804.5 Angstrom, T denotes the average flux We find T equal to 7.19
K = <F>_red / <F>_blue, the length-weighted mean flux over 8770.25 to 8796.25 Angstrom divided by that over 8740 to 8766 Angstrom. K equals 1.03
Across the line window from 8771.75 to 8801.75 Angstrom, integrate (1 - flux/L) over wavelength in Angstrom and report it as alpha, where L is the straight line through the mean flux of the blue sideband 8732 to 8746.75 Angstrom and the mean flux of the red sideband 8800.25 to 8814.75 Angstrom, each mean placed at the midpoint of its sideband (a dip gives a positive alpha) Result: -1.0 Angstrom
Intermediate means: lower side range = 7.18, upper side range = 7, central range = 7.3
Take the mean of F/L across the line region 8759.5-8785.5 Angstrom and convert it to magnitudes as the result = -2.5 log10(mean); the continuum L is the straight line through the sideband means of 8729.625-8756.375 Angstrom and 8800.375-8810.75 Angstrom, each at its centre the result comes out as -0.02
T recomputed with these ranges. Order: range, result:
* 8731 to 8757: 7.12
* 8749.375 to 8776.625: 7.06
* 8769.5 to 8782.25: 7.25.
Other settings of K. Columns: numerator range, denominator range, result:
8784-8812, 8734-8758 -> 1.01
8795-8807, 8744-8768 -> 1.01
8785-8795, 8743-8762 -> 1.04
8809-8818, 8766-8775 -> 1.00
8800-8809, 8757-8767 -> 1.00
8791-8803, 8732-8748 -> 1.01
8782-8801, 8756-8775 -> 1.04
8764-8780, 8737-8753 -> 1.01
